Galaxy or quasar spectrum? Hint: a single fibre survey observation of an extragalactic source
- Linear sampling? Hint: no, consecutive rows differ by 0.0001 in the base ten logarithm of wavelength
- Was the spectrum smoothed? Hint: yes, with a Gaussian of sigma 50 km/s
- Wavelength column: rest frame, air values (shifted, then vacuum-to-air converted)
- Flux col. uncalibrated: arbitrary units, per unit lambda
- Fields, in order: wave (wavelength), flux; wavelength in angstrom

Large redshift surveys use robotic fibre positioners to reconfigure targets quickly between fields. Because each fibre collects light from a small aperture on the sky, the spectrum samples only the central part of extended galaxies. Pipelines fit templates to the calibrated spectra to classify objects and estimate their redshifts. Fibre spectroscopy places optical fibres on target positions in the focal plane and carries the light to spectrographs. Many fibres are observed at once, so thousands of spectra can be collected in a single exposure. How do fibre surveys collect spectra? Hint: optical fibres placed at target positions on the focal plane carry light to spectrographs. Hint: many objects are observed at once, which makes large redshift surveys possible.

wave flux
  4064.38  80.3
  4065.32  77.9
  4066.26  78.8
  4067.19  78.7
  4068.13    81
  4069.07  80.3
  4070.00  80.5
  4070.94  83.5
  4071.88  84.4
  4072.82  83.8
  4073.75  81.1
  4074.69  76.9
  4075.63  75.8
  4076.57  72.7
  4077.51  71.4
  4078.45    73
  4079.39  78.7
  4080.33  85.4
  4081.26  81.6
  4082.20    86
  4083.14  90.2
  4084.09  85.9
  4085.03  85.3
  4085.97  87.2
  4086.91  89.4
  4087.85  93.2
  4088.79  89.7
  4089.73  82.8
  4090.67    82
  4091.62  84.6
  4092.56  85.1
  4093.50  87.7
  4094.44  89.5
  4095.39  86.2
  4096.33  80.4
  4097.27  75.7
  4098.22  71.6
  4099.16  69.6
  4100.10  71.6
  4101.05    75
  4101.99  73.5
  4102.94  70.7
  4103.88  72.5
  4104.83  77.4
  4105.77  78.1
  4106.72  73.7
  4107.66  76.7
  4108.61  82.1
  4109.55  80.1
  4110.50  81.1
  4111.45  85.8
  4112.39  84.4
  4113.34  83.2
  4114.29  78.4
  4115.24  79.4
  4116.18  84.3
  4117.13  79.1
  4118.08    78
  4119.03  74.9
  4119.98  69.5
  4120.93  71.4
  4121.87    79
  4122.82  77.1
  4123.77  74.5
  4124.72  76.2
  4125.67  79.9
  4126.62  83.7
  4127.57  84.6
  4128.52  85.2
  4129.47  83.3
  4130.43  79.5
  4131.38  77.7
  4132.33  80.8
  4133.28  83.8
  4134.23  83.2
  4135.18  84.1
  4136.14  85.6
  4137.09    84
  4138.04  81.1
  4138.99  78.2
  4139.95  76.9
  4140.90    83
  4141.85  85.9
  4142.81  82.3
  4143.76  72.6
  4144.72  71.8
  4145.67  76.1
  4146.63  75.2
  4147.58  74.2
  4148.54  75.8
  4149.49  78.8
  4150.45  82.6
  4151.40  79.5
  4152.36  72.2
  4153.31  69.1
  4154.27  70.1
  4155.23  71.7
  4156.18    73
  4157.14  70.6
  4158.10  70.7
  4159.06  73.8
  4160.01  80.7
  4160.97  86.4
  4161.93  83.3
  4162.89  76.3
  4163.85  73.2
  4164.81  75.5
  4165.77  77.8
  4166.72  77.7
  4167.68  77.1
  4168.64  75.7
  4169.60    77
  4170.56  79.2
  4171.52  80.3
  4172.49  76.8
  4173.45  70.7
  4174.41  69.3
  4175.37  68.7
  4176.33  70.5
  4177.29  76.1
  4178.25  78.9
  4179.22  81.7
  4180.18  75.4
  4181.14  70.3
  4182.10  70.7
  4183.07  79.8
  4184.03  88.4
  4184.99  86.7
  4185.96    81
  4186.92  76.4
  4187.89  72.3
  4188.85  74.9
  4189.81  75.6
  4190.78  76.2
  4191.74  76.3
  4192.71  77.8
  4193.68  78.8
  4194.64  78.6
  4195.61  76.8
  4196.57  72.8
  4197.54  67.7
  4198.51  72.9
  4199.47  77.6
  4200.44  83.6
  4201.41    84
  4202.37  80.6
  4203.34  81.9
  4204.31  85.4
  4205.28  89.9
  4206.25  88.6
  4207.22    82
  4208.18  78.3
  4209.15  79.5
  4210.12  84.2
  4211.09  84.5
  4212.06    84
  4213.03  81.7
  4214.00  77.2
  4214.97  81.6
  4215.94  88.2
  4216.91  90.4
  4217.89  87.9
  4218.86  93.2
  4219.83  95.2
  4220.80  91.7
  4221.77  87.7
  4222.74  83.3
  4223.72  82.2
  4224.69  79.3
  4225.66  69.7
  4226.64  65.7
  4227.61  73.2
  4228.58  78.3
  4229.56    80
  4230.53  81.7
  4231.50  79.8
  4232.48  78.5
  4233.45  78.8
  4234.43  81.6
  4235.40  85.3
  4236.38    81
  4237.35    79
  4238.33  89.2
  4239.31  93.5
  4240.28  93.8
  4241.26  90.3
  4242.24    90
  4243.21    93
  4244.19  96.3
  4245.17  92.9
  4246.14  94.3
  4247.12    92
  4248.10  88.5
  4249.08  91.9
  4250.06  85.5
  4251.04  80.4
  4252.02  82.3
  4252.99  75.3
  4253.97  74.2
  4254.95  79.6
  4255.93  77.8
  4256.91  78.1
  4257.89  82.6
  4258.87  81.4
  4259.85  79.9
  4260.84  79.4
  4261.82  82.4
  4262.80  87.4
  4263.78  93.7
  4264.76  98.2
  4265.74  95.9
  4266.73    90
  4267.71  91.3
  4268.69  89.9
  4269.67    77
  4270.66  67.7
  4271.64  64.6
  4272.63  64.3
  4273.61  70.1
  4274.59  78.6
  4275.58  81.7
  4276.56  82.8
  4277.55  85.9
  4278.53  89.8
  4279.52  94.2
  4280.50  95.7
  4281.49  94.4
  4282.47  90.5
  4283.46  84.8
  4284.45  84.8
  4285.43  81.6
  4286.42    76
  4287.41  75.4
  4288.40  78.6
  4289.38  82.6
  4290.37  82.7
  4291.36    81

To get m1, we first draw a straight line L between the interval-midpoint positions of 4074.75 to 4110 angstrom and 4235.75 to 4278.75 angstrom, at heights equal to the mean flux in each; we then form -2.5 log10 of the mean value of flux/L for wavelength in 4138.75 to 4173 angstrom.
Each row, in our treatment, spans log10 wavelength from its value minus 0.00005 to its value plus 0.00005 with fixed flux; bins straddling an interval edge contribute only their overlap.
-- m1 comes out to 0.07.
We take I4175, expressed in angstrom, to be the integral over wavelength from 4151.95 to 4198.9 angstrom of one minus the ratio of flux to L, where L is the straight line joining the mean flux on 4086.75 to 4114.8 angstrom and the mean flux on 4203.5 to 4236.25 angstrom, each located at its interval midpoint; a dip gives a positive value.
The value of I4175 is 3.43 angstrom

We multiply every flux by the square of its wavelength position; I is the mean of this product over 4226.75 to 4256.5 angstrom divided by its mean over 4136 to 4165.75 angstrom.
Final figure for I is 1.14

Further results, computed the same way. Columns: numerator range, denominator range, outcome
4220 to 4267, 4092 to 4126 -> 1.15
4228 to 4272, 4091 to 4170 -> 1.14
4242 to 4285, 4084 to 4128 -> 1.14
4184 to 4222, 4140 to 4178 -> 1.10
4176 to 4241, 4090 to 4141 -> 1.06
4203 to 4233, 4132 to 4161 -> 1.10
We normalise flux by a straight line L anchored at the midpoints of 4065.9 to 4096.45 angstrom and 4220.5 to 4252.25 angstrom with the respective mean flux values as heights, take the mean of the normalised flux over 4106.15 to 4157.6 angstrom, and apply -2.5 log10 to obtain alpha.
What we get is 0.06 mag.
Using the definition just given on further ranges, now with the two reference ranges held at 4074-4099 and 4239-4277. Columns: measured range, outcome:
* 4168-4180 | 0.11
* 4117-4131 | 0.06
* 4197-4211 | 0.03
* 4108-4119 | 0.02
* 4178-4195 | 0.08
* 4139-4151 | 0.07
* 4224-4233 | 0.10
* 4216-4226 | -0.03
